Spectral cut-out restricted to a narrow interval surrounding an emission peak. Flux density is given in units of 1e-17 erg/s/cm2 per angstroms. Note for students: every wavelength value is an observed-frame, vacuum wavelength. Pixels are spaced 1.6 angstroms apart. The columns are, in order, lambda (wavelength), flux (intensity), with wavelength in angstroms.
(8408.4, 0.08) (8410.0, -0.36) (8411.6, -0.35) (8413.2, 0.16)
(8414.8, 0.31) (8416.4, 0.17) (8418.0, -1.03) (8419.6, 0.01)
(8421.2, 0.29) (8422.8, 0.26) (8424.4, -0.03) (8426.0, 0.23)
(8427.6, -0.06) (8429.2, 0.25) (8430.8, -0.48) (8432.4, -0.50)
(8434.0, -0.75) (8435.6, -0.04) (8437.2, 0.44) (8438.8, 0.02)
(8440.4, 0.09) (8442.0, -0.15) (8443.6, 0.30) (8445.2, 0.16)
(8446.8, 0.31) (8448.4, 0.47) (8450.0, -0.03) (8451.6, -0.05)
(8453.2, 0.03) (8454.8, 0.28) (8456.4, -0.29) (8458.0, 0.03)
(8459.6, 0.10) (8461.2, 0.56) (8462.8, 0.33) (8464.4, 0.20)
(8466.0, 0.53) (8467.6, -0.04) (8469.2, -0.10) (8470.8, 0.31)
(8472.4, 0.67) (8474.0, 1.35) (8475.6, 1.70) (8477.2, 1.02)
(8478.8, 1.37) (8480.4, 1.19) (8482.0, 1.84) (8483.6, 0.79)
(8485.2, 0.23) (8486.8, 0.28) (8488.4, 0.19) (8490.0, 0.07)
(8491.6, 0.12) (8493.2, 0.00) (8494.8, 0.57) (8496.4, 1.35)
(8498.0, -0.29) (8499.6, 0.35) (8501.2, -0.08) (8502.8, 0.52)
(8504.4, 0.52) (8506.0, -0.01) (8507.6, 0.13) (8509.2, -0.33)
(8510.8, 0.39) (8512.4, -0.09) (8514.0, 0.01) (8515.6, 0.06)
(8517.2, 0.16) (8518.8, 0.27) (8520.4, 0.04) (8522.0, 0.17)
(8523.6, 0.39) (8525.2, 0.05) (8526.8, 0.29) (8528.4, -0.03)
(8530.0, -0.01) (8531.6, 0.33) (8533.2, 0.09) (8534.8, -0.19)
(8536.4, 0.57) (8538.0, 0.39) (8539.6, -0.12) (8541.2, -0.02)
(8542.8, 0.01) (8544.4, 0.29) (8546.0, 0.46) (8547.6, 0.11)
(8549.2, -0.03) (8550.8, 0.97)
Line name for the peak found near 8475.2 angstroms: [O II] 3727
